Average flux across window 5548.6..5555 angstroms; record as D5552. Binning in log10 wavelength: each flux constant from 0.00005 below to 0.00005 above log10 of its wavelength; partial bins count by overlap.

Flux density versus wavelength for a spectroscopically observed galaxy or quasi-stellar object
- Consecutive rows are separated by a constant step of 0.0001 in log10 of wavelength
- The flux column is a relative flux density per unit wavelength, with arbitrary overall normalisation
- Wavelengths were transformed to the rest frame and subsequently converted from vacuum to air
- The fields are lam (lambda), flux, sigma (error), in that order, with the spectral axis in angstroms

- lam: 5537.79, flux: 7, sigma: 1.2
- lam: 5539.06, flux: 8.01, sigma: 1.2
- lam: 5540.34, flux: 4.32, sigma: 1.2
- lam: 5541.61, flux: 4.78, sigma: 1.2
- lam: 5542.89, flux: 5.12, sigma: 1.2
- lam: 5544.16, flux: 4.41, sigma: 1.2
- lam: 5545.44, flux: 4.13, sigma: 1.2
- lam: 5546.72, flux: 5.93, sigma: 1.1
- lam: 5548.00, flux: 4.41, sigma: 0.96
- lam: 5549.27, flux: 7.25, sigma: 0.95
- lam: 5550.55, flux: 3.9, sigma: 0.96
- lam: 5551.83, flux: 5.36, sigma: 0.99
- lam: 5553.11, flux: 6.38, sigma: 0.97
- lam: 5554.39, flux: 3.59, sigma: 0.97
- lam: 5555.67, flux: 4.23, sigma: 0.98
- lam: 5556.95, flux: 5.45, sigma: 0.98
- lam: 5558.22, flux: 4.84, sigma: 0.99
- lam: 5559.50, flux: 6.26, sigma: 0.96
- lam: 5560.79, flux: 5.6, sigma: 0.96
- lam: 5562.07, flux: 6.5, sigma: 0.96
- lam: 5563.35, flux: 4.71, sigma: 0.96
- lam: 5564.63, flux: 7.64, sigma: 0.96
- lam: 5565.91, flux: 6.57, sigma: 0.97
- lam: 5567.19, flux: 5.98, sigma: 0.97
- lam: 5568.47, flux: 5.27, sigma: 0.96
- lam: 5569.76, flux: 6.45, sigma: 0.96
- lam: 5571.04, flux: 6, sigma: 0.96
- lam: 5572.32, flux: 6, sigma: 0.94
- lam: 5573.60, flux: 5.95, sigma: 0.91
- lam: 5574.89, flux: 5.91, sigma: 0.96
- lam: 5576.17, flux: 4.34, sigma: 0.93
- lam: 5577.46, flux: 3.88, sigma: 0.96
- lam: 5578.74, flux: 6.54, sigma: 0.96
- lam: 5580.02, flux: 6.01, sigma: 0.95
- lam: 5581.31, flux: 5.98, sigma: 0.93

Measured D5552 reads 5.3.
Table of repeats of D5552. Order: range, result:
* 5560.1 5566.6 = 6.2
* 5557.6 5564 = 5.58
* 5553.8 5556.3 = 3.91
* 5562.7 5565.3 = 6.19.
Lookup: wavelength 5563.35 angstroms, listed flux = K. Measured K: 4.71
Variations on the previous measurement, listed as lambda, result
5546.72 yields 5.93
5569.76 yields 6.45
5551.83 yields 5.36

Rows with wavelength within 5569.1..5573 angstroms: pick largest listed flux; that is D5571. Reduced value 6.45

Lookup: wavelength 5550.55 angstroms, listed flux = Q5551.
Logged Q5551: 3.9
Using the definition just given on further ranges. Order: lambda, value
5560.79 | 5.6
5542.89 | 5.12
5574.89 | 5.91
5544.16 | 4.41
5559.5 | 6.26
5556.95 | 5.45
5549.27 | 7.25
